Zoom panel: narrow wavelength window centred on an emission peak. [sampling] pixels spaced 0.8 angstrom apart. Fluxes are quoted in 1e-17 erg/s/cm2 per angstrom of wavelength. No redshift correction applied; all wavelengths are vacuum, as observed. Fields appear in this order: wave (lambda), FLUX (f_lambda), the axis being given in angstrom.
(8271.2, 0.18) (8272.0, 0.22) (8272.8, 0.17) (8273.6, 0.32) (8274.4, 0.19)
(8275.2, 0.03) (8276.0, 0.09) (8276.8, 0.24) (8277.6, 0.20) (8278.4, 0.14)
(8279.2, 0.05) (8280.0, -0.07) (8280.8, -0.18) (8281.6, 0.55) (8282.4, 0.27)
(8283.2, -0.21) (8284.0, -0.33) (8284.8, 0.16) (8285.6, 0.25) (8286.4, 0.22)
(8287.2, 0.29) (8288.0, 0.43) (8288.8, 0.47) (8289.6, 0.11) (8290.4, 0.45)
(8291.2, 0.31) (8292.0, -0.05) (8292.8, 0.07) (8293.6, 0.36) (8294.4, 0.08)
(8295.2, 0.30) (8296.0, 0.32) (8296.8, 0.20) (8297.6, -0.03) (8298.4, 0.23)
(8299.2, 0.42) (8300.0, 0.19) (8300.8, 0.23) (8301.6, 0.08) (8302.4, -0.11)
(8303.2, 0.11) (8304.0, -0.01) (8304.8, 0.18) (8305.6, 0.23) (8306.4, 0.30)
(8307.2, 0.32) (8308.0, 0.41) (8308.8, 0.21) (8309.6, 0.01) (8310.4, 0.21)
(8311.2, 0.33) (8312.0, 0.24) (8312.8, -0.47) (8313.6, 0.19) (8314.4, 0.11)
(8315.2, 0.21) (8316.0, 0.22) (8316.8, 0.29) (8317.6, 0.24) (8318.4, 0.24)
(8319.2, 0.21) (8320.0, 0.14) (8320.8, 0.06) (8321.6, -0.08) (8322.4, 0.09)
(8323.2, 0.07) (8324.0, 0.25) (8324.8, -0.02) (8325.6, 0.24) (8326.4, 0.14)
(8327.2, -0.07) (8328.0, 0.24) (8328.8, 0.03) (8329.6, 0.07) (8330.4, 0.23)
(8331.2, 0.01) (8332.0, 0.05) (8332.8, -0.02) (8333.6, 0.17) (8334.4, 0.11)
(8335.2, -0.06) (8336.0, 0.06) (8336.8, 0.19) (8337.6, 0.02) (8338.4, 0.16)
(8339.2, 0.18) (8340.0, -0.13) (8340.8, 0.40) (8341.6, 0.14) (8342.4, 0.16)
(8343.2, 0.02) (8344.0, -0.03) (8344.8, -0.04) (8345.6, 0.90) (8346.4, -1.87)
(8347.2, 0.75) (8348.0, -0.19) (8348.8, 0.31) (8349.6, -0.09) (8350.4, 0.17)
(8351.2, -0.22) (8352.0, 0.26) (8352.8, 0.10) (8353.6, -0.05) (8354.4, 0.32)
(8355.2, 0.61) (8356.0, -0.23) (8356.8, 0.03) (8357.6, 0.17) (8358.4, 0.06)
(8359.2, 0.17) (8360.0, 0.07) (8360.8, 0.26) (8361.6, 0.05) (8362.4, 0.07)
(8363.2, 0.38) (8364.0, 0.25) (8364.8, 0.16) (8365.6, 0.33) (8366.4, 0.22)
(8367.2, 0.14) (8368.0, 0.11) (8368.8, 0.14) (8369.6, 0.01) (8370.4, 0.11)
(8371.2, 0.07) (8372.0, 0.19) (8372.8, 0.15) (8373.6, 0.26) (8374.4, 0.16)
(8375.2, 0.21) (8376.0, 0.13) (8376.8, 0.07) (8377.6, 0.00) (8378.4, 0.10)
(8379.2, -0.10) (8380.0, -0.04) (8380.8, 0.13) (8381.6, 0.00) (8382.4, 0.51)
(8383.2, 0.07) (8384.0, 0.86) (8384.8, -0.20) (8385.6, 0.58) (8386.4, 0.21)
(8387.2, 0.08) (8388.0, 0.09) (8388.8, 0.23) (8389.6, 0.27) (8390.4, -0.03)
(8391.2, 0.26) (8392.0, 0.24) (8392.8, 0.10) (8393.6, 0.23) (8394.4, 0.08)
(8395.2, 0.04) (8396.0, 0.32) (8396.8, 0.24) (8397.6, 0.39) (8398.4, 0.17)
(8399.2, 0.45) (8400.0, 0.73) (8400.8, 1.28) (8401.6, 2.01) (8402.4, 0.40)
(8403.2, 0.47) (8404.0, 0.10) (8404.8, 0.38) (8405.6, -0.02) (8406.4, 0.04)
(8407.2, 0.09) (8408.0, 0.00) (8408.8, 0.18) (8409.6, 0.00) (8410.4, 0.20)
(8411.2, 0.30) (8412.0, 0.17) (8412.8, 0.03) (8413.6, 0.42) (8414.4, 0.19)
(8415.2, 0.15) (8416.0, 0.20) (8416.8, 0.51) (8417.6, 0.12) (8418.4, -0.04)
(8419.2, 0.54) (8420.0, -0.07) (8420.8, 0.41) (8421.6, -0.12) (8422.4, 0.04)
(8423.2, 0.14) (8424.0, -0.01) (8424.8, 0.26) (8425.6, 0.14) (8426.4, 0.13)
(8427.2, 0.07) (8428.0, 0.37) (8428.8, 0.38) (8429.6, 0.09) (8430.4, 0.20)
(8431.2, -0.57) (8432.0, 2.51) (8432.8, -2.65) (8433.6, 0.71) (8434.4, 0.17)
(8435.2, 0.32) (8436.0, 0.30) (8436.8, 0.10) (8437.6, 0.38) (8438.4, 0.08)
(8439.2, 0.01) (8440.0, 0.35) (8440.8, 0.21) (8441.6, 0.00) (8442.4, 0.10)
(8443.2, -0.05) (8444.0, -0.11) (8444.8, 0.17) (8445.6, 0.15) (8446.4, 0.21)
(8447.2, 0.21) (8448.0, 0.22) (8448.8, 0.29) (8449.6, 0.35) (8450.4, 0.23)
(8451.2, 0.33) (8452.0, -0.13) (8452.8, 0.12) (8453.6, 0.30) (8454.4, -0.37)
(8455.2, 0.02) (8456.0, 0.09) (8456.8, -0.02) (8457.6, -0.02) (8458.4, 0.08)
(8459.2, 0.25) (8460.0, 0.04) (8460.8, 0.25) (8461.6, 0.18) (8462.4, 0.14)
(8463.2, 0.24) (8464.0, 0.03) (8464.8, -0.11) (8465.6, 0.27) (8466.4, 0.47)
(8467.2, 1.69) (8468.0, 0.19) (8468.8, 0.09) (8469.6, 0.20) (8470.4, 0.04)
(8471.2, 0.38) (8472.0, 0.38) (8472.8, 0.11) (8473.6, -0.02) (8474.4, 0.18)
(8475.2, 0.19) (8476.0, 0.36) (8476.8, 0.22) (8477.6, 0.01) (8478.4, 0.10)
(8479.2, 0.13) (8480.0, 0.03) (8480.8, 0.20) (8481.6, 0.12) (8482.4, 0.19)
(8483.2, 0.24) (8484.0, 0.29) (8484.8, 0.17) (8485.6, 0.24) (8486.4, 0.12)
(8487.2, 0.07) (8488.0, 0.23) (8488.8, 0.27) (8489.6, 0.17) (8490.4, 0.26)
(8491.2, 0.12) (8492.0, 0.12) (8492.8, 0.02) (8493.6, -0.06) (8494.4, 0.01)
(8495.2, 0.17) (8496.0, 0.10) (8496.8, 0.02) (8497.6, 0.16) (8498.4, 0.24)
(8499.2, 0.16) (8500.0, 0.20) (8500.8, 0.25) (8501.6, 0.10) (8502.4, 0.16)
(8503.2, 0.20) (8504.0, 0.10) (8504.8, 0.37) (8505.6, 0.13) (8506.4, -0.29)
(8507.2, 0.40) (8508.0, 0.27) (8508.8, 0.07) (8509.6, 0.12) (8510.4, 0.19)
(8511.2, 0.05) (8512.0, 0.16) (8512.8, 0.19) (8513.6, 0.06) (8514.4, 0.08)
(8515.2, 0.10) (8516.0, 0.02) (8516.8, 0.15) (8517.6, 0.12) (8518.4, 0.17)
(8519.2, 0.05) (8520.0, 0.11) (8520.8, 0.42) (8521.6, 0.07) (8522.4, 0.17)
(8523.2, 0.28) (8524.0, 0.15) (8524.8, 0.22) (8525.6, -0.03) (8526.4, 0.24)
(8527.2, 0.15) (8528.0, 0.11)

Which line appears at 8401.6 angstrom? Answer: H-gamma 4340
